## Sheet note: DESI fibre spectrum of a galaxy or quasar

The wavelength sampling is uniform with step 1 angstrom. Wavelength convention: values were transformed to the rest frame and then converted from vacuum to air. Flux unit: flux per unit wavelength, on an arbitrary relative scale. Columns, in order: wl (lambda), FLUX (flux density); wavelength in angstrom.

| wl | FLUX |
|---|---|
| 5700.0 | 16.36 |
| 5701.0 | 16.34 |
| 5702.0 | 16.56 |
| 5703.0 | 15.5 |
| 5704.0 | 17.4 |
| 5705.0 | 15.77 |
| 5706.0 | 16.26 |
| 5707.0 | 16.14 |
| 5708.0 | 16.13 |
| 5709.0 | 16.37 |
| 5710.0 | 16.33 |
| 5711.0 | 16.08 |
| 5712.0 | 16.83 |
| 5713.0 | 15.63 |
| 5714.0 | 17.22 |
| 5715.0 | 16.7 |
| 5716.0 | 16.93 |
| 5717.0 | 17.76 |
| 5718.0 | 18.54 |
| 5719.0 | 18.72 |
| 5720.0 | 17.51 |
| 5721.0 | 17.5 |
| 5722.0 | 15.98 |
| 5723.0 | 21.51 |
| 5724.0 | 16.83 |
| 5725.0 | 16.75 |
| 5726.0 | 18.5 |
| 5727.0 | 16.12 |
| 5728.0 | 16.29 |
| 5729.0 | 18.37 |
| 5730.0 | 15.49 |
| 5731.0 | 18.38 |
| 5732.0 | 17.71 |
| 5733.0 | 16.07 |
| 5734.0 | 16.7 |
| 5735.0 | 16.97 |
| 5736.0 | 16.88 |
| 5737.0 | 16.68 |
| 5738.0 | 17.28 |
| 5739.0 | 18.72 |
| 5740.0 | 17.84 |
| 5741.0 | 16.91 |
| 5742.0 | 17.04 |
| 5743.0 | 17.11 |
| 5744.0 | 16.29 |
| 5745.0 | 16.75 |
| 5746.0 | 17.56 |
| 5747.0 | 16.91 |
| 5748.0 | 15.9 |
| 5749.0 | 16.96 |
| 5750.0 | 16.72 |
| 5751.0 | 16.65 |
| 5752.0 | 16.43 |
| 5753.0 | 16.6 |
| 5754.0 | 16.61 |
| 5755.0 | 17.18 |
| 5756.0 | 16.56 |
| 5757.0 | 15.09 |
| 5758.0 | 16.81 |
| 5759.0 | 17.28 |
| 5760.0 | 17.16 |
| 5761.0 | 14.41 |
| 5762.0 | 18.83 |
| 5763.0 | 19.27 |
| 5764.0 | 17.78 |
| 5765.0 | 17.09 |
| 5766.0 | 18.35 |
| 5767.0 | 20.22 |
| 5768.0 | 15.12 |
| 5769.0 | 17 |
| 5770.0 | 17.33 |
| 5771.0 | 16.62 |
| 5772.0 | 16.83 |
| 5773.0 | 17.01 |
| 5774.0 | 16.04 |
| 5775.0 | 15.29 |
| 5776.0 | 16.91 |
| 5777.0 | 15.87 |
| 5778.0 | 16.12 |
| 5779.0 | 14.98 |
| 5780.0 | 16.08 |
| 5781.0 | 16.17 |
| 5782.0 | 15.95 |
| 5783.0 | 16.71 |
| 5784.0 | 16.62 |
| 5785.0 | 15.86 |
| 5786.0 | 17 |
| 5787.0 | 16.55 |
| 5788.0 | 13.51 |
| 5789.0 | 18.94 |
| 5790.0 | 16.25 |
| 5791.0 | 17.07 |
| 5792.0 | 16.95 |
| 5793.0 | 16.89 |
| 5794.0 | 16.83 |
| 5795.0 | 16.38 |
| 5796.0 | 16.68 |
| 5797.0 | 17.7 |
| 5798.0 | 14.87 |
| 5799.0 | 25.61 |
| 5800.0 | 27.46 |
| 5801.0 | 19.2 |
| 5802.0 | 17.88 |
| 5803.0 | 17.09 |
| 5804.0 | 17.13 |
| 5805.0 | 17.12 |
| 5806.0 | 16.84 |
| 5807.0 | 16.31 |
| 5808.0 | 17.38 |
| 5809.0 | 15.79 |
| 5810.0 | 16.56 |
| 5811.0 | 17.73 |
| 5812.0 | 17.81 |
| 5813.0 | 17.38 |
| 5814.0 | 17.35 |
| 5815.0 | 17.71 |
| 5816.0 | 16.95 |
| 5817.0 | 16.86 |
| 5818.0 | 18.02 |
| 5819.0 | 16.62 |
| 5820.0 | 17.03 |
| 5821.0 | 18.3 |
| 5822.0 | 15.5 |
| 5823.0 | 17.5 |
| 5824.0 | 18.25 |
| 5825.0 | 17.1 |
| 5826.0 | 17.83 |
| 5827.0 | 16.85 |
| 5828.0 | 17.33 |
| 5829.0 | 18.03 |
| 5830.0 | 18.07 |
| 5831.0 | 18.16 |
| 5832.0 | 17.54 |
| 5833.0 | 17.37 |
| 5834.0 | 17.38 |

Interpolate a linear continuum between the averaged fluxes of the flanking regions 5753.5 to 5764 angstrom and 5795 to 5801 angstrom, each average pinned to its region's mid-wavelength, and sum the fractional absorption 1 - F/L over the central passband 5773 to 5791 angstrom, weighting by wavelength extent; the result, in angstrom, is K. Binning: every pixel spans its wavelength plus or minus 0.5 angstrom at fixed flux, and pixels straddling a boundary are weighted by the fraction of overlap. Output 2.4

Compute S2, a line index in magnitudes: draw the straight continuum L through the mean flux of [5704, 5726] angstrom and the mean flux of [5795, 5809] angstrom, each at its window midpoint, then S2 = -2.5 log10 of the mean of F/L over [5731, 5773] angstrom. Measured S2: 0.04 mag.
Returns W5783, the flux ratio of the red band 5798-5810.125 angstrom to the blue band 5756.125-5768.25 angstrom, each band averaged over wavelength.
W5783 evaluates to 1.08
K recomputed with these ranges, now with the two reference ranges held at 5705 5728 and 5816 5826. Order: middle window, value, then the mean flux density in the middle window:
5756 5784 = 0.67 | 16.7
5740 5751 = 0.17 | 16.9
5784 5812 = -0.51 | 17.5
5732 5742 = -0.03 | 17.1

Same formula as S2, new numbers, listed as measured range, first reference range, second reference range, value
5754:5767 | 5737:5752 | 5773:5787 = -0.04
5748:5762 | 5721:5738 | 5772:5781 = 0.00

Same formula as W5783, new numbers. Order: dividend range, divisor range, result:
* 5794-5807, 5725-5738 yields 1.09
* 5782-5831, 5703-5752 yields 1.02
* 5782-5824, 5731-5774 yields 1.02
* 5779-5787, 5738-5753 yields 0.96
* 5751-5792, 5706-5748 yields 0.98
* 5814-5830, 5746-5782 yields 1.04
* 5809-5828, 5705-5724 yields 1.01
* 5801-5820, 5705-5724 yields 1.01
